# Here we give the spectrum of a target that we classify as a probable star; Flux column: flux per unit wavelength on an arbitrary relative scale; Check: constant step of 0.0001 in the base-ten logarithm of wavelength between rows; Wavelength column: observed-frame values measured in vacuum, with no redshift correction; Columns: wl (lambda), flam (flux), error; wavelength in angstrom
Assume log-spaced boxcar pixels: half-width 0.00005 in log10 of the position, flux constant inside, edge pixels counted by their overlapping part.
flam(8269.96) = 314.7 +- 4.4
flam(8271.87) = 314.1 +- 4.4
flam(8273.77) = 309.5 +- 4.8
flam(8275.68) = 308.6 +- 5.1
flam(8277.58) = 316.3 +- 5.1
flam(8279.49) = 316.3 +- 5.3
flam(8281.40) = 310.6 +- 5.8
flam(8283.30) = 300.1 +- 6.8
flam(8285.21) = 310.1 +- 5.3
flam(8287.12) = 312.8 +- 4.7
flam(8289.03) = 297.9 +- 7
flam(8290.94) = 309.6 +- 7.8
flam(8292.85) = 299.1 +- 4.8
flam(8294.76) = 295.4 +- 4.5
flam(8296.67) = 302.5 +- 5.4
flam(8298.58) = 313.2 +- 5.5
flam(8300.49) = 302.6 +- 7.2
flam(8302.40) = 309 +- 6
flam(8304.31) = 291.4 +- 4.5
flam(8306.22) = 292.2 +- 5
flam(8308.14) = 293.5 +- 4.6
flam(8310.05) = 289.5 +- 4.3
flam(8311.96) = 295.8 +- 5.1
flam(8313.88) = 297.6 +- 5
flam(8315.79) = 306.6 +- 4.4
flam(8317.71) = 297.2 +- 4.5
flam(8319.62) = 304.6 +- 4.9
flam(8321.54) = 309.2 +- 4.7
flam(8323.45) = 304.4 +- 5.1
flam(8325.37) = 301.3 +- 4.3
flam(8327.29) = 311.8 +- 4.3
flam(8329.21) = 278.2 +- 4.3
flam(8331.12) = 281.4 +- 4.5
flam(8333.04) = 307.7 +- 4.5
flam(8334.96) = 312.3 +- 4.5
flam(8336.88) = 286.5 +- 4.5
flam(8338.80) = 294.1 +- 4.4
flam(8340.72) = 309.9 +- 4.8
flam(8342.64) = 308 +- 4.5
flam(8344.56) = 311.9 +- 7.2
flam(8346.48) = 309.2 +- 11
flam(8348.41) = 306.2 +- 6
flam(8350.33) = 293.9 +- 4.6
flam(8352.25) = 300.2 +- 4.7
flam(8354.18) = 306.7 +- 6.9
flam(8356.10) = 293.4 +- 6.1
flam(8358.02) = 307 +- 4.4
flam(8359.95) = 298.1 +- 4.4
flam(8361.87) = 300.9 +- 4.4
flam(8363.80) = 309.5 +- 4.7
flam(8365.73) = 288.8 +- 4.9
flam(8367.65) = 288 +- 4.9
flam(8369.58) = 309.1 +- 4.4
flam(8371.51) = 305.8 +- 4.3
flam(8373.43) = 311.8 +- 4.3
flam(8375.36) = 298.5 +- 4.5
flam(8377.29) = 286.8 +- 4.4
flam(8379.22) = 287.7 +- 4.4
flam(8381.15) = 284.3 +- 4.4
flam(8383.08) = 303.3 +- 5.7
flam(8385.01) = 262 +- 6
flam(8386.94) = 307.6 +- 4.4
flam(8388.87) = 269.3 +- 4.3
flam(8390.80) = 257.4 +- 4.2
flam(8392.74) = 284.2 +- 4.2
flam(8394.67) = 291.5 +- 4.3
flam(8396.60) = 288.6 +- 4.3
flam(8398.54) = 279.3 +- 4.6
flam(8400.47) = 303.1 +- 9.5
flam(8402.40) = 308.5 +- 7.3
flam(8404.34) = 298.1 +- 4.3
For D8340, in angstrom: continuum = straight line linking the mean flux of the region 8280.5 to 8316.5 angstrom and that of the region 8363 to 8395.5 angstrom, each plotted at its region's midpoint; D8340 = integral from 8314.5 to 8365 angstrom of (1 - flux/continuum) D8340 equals -1.0 angstrom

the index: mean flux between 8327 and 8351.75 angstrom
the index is 301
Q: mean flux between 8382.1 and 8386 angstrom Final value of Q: 283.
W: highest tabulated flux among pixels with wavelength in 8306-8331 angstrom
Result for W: 311.8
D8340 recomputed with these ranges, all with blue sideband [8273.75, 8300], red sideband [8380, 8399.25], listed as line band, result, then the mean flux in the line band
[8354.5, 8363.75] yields -0.4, 301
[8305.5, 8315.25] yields 0.2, 294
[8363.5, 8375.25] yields -0.6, 302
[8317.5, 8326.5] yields -0.2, 304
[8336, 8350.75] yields -0.5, 303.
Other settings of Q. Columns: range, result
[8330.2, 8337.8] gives 297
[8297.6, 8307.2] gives 302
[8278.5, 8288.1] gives 310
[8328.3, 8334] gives 290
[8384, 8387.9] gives 285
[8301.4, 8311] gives 295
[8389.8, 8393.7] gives 270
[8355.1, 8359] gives 300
